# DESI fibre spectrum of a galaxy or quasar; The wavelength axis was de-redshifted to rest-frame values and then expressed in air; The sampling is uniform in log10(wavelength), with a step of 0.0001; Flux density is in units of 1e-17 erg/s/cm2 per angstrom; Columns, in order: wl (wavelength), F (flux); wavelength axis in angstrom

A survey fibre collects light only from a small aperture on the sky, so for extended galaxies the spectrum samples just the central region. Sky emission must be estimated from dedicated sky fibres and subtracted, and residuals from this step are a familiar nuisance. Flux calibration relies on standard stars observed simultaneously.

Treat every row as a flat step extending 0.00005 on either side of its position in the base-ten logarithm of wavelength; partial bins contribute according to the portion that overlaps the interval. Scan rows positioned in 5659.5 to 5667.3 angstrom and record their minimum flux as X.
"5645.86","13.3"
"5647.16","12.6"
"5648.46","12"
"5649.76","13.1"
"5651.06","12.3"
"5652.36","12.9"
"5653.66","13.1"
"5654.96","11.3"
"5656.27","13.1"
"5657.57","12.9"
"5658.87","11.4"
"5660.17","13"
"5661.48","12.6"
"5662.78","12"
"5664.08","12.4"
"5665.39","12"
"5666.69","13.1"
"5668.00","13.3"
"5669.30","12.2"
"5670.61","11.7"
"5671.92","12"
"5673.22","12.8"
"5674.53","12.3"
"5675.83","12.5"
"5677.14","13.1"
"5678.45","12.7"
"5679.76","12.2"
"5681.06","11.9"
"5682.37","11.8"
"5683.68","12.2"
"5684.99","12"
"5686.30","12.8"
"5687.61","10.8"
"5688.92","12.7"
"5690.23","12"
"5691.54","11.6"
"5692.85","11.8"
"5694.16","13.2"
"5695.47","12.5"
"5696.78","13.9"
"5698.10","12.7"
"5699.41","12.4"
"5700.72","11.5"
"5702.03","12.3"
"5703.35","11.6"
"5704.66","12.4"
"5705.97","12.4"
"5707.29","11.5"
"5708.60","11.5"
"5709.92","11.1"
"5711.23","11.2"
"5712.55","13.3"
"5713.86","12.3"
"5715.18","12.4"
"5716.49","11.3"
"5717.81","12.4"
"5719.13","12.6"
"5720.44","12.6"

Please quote 12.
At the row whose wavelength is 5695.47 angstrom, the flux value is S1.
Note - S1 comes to 12.5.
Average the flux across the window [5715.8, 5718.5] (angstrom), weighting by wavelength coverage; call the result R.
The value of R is 11.9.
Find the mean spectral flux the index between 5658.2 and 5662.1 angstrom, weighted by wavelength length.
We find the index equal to 12.3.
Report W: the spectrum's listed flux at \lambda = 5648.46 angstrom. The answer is 12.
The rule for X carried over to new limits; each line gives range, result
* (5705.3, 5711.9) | 11.1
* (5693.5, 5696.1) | 12.5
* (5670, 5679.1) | 11.7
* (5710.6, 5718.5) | 11.2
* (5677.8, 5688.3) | 10.8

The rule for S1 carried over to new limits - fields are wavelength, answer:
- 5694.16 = 13.2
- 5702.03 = 12.3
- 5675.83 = 12.5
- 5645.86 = 13.3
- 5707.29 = 11.5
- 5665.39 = 12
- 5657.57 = 12.9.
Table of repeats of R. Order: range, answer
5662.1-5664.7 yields 12.2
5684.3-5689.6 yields 12.1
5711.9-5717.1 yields 12.4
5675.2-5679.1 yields 12.8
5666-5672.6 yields 12.5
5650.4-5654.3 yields 12.8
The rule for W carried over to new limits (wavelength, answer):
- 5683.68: 12.2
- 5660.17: 13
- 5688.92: 12.7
